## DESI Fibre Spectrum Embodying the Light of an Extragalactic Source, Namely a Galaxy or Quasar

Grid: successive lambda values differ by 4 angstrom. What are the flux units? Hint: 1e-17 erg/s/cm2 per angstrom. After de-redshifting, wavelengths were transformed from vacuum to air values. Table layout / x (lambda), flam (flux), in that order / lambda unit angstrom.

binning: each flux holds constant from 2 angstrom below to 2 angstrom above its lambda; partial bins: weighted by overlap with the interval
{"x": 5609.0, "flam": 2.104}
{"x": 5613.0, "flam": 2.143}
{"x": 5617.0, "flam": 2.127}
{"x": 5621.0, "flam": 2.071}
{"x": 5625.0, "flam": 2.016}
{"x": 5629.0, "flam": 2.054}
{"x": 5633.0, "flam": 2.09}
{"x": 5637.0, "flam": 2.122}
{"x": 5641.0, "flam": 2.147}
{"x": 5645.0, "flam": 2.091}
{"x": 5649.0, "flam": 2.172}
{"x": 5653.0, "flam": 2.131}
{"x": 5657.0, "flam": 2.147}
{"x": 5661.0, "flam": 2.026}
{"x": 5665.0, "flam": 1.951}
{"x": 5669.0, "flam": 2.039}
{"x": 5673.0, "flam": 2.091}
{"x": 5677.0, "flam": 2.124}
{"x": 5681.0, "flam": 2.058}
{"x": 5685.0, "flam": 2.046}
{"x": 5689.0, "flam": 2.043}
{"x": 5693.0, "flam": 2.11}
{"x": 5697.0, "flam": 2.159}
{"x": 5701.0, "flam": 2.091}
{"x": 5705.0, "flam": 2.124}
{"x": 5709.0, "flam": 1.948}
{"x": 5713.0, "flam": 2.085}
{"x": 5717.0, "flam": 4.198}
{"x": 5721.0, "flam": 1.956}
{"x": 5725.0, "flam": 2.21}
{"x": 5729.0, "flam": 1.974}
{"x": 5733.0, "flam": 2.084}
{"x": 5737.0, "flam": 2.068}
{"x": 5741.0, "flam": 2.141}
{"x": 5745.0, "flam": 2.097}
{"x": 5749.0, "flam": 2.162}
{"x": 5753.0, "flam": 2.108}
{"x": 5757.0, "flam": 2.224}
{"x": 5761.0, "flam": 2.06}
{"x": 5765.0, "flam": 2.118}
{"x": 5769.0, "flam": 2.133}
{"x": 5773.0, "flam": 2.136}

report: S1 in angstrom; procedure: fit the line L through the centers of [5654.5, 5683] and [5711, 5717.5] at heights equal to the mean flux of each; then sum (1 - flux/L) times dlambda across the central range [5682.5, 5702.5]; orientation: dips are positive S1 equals 3.3 angstrom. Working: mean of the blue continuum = 2.06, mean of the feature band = 2.09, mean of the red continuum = 2.9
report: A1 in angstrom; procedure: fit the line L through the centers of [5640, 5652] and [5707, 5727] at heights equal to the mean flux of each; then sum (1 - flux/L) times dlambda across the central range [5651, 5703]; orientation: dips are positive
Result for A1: 4.7 angstrom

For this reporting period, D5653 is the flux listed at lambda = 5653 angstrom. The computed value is 2.131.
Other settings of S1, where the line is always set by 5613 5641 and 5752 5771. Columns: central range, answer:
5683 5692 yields 0.24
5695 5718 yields -2.65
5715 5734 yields -3.47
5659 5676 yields 0.56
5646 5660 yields -0.27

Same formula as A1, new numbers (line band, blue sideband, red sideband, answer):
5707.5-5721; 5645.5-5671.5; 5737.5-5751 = -3.5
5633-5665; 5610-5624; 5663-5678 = -0.6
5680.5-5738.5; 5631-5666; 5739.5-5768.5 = -2.7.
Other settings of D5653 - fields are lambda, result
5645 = 2.091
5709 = 1.948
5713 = 2.085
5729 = 1.974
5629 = 2.054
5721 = 1.956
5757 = 2.224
